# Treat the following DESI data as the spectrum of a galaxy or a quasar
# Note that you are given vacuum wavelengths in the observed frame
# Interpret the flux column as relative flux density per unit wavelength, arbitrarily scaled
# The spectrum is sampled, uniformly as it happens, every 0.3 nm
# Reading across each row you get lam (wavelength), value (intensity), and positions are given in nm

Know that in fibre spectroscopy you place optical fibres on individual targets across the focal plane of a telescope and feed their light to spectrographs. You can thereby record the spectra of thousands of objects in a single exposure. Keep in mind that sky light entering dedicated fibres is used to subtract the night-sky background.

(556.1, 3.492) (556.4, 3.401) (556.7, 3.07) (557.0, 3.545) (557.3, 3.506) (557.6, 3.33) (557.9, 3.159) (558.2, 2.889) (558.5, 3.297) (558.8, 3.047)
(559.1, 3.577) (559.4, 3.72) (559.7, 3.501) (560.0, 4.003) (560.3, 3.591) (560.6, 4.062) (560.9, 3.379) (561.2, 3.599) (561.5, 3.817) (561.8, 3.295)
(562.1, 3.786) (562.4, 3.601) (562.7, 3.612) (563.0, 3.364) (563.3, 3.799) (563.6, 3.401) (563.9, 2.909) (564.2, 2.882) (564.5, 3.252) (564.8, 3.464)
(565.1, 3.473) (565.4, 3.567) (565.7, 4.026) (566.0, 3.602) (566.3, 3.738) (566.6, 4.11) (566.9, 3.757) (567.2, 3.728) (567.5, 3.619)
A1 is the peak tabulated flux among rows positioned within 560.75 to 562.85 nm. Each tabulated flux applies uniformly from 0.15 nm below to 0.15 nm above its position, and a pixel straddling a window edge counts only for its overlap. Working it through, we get 3.817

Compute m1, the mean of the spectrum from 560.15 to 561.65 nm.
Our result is 3.69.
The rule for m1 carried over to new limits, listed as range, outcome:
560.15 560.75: 3.83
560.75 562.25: 3.58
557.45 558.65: 3.17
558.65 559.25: 3.31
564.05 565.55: 3.33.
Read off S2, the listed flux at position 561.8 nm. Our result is 3.295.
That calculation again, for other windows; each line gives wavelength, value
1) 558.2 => 2.889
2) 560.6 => 4.062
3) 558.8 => 3.047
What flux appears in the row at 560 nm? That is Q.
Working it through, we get 4.003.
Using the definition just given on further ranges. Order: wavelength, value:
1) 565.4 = 3.567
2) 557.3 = 3.506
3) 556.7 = 3.07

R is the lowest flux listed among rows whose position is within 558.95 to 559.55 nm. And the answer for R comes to 3.577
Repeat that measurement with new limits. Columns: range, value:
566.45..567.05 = 3.757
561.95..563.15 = 3.364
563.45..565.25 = 2.882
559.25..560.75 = 3.501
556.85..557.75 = 3.33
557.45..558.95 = 2.889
